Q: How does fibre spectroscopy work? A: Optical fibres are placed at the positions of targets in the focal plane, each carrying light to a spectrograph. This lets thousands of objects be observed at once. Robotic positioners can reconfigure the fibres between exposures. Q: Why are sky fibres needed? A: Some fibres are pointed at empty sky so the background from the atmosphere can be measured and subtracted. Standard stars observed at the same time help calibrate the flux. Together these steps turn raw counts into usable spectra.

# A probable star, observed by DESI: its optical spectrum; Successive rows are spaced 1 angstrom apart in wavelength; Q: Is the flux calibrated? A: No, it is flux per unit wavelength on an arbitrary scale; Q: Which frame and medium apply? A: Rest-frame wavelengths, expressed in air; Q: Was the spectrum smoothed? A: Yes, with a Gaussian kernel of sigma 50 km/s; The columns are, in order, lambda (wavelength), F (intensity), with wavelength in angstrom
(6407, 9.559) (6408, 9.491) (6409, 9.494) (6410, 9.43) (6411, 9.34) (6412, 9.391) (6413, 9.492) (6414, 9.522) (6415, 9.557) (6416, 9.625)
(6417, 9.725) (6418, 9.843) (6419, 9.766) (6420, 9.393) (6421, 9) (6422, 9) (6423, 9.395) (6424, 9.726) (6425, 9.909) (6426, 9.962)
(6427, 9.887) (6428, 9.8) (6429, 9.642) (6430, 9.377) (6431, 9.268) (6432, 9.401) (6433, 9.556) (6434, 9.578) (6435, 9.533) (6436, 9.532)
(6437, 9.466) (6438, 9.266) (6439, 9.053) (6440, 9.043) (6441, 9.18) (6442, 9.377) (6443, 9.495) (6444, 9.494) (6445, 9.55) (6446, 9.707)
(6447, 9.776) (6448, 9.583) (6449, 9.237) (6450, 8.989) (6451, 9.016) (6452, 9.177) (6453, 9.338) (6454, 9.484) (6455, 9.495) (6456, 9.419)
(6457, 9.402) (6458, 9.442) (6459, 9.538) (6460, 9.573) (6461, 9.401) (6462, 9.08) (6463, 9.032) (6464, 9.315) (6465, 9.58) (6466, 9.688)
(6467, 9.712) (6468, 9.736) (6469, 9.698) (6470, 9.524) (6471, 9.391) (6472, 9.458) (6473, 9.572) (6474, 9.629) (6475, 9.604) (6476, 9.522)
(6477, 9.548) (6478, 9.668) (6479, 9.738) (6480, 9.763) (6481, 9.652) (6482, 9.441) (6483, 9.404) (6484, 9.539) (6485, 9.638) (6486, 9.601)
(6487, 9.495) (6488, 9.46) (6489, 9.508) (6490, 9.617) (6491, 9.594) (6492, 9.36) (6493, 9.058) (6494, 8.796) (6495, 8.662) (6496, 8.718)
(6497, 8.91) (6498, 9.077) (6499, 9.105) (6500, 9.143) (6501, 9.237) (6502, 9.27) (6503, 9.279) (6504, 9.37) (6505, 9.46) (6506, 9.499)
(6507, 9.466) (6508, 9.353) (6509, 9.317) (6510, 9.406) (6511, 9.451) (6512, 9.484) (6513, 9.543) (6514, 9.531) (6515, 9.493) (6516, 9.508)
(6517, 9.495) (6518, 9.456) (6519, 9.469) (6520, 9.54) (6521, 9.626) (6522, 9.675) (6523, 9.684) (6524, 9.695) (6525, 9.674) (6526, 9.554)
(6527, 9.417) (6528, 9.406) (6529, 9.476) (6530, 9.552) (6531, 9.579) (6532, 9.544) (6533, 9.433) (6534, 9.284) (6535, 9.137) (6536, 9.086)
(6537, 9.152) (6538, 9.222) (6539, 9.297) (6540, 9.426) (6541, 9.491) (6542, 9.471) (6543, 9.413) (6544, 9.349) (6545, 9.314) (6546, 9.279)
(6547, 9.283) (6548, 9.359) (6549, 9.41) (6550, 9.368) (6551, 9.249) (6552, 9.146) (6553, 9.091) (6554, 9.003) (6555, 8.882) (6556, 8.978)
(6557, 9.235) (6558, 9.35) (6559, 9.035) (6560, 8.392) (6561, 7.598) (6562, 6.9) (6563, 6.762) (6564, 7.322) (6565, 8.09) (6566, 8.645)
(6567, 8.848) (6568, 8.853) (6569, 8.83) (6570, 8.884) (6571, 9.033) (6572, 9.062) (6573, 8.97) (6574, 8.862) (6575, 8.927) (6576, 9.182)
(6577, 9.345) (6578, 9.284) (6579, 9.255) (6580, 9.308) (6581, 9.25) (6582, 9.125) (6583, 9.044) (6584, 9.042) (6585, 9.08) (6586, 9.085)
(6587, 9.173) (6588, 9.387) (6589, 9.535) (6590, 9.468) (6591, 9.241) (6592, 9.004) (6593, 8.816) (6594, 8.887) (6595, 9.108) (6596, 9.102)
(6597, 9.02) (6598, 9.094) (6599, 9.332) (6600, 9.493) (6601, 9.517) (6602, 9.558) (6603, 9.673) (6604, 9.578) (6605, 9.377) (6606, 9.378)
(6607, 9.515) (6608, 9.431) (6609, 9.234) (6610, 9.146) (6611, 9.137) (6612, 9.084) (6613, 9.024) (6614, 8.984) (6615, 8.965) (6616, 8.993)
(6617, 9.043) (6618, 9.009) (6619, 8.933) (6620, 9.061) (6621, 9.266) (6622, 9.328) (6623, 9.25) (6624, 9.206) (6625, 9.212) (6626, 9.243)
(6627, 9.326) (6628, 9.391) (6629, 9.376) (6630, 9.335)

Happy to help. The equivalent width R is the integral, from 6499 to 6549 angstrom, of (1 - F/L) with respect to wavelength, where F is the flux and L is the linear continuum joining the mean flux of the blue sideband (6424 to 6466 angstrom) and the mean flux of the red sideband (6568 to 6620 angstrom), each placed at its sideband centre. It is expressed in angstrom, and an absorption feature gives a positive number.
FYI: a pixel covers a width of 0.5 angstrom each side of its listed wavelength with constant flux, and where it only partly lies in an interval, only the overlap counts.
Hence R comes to -0.65 angstrom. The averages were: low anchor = 9.44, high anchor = 9.17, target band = 9.42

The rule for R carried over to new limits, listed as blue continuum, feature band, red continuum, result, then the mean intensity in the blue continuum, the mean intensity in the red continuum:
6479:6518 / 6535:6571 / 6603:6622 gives 1.5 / 9.37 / 9.19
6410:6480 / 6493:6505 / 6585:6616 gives 0.4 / 9.48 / 9.24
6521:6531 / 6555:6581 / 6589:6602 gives 1.8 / 9.57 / 9.2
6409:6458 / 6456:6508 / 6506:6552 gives 0.2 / 9.46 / 9.43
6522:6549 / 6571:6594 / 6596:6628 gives 0.4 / 9.41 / 9.24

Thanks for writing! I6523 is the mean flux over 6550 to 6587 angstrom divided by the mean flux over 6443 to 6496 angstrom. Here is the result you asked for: 0.93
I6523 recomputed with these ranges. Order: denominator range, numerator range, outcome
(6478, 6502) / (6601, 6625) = 0.99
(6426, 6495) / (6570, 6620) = 0.97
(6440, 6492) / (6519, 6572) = 0.96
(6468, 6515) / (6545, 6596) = 0.95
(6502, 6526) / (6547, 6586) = 0.93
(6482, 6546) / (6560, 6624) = 0.96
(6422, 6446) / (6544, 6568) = 0.92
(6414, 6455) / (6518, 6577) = 0.96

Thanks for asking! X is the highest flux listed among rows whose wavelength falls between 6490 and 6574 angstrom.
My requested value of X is 9.695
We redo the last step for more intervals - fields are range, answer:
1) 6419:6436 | 9.962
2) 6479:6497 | 9.763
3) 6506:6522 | 9.675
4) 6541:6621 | 9.673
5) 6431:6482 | 9.776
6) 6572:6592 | 9.535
